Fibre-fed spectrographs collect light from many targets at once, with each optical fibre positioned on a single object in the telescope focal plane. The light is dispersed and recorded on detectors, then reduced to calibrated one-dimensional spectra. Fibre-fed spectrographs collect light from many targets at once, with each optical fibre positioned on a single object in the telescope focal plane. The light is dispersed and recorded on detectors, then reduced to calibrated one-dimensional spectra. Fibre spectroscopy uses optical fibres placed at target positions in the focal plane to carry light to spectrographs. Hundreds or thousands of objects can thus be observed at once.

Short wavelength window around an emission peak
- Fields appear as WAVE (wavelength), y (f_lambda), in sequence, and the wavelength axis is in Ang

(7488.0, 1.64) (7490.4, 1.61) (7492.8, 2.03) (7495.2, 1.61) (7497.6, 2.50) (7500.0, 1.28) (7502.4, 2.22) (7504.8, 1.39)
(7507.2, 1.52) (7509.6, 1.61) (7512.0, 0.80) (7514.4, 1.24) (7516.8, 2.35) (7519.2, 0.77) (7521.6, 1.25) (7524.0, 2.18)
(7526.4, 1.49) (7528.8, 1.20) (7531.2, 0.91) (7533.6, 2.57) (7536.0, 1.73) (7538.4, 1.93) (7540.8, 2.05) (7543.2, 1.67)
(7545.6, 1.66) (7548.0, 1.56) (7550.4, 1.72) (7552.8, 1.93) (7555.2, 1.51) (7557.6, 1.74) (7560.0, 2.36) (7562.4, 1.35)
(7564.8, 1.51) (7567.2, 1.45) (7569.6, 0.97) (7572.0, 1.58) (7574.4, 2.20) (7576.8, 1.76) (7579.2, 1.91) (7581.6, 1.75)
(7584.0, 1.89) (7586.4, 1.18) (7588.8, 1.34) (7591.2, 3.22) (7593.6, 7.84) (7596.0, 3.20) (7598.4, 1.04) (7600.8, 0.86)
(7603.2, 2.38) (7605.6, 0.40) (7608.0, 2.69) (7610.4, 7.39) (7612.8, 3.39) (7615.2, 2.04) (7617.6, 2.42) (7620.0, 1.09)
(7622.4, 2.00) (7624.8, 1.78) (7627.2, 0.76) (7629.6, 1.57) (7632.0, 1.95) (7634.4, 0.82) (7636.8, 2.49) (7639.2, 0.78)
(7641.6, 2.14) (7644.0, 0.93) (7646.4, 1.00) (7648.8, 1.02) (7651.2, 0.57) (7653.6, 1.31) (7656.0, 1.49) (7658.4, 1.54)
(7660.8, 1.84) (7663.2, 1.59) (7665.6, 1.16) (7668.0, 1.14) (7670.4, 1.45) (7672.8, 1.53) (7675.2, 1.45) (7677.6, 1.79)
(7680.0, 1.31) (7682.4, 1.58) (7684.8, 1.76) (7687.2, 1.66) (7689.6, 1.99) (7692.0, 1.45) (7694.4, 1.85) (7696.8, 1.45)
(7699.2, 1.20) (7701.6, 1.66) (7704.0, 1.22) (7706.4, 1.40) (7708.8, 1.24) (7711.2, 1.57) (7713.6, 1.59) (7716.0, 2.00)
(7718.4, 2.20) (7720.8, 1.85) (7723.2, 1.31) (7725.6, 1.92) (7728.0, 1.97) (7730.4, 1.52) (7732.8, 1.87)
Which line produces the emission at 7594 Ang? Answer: [S II] 6716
